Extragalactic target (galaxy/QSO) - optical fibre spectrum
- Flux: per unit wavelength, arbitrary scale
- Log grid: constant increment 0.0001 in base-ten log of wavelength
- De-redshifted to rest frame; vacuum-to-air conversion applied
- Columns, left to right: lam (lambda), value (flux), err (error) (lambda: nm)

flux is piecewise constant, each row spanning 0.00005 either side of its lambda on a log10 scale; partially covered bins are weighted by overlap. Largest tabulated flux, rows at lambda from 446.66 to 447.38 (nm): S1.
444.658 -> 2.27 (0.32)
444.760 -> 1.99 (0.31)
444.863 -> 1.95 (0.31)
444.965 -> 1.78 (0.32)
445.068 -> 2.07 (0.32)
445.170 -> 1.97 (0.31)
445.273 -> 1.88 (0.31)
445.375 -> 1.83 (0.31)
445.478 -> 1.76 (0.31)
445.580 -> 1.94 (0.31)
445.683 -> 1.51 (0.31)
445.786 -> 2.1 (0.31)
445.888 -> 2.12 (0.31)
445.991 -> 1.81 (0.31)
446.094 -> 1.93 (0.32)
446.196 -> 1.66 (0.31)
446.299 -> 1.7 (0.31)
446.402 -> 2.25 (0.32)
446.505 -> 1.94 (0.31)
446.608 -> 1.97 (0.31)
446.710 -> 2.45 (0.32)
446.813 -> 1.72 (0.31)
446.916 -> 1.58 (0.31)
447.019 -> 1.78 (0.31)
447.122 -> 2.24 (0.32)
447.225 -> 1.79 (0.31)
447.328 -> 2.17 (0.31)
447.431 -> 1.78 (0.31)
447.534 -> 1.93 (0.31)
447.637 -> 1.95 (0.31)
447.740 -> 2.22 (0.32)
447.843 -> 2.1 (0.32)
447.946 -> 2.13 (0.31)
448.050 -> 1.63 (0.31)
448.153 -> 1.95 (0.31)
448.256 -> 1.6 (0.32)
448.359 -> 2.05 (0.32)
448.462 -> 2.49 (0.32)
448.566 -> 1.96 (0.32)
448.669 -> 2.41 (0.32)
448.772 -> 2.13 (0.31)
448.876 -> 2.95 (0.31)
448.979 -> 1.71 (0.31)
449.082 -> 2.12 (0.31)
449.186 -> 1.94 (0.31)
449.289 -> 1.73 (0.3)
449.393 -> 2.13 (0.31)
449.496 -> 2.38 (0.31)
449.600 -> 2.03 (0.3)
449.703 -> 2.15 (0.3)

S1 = 2.45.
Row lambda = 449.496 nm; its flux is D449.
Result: 2.38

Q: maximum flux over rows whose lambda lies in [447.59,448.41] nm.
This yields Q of 2.22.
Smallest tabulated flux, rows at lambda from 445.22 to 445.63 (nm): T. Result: 1.76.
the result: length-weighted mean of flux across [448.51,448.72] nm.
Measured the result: 2.19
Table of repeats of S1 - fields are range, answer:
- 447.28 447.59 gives 2.17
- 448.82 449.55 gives 2.95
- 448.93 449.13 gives 2.12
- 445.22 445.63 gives 1.94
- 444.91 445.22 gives 2.07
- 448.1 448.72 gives 2.49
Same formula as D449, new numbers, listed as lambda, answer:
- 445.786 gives 2.1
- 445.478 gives 1.76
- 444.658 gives 2.27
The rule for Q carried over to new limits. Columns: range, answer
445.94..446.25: 1.93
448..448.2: 1.95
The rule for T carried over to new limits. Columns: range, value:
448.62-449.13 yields 1.71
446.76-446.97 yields 1.58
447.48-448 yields 1.93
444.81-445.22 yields 1.78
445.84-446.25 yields 1.66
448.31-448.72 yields 1.96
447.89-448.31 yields 1.6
